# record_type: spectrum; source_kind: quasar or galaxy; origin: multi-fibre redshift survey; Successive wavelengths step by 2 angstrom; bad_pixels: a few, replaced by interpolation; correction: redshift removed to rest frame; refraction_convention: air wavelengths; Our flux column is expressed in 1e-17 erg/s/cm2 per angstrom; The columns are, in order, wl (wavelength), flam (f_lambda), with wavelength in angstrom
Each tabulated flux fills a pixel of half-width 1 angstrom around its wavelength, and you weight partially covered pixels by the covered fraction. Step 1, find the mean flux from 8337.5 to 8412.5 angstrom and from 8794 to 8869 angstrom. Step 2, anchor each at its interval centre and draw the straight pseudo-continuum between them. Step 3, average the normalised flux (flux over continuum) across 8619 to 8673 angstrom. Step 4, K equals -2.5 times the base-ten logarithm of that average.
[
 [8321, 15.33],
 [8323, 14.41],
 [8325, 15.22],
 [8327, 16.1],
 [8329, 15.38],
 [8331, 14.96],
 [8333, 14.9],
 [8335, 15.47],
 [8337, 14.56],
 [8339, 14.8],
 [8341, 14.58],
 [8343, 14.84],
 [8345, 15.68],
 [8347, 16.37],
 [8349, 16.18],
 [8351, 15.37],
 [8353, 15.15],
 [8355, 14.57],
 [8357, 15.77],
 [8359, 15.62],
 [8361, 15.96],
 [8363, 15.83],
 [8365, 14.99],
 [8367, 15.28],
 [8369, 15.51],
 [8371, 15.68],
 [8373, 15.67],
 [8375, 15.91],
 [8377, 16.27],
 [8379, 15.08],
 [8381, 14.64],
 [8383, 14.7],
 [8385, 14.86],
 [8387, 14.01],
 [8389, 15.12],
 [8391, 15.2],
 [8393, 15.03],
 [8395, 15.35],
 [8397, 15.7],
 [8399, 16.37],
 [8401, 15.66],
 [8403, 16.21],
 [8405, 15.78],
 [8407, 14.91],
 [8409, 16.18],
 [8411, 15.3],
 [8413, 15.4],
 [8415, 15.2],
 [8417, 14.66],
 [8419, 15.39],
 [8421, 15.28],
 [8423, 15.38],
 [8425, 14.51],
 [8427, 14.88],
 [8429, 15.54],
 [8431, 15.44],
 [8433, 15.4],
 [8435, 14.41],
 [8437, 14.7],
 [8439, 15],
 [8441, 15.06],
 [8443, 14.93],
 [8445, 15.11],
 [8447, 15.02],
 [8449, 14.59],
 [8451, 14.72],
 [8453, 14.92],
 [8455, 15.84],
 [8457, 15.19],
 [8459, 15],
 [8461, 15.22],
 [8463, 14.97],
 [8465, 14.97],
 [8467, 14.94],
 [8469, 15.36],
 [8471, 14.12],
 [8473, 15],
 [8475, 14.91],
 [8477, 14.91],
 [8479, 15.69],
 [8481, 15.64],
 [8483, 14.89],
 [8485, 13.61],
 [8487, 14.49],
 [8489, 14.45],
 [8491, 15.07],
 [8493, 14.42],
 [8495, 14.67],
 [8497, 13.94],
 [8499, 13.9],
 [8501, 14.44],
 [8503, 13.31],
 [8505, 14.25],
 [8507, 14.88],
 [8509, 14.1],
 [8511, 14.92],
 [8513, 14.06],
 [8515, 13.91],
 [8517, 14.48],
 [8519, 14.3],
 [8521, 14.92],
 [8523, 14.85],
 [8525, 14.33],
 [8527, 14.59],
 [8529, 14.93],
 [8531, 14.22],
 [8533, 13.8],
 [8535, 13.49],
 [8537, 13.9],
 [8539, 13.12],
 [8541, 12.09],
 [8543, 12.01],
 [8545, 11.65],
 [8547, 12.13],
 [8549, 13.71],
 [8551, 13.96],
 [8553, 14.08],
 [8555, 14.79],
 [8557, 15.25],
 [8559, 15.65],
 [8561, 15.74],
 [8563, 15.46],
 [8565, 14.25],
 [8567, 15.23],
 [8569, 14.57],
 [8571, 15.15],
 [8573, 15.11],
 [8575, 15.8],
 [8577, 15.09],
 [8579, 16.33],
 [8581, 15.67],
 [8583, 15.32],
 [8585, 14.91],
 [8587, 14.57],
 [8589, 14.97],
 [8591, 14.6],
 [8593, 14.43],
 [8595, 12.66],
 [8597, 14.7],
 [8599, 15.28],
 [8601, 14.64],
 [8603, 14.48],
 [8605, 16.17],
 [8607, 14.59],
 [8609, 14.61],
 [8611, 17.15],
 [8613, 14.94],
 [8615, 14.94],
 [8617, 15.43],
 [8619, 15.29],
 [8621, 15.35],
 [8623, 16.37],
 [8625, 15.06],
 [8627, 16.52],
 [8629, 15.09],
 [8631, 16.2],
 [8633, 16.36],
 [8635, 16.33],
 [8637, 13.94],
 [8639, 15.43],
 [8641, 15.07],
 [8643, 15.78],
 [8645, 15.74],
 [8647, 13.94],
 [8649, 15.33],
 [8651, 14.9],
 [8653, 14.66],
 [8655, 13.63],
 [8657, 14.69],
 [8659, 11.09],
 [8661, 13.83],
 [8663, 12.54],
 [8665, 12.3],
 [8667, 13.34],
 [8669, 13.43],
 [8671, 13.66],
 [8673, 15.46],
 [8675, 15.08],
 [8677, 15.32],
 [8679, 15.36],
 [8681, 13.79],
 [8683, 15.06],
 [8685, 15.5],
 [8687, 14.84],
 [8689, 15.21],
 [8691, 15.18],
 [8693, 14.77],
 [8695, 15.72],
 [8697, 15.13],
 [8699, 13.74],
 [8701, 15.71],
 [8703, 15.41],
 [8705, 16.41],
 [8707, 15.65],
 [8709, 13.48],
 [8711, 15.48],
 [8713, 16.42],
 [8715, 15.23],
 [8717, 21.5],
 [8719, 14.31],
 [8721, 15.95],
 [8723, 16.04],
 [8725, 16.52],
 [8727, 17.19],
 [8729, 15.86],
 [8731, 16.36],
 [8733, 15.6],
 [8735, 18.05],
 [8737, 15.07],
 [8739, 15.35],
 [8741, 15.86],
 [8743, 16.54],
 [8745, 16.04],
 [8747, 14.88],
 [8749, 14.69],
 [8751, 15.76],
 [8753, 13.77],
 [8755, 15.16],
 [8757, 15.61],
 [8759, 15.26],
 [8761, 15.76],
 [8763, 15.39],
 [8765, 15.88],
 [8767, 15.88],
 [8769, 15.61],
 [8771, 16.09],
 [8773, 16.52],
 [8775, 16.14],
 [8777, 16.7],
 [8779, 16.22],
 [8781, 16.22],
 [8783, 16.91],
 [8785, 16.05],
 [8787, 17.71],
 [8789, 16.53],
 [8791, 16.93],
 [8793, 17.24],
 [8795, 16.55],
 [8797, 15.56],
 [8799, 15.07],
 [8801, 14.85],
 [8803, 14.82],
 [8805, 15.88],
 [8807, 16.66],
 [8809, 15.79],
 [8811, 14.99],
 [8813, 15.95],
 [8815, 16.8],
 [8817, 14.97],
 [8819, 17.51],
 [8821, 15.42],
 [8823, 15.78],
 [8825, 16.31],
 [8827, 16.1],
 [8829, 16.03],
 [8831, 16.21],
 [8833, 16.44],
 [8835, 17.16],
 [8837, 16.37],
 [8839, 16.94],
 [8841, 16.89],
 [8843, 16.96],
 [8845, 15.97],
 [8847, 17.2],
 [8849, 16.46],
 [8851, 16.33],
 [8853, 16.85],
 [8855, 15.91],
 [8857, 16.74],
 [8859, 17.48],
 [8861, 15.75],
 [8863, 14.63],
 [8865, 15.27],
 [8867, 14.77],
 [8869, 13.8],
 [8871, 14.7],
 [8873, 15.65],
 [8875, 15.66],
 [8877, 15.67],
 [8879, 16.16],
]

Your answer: 0.08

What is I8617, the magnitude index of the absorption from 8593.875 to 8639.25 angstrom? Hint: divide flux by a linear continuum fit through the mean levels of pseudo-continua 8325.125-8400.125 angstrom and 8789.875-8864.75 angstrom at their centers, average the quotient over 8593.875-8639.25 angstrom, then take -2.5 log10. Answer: 0.04 mag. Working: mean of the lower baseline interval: 15.3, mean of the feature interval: 15.3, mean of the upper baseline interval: 16.2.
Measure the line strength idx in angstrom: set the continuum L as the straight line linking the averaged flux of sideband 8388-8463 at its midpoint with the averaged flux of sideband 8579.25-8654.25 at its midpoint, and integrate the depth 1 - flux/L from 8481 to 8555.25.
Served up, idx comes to 5.7 angstrom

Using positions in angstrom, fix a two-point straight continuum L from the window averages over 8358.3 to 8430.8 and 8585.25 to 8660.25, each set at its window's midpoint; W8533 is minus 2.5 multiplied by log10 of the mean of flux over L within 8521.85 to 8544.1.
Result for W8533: 0.104 mag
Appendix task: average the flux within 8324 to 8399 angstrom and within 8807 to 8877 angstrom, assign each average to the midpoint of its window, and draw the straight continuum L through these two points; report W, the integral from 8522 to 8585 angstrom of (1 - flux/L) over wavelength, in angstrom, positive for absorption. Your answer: 4.89 angstrom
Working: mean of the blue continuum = 15.3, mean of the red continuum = 16.1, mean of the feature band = 14.4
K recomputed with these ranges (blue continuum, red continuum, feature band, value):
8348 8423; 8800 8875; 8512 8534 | 0.09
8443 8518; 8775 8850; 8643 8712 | 0.08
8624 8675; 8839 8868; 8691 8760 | -0.04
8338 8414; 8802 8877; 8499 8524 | 0.09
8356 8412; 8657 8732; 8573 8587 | -0.01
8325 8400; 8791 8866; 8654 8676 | 0.17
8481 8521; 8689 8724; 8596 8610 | 0.01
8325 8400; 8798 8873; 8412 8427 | 0.02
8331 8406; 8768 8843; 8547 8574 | 0.07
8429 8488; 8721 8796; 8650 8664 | 0.15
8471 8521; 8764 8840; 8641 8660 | 0.07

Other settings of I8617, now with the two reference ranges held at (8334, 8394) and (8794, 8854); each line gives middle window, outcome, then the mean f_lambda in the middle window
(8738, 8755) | 0.046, 15.3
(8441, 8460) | 0.030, 15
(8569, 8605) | 0.054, 14.9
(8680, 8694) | 0.070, 14.9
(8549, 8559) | 0.079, 14.6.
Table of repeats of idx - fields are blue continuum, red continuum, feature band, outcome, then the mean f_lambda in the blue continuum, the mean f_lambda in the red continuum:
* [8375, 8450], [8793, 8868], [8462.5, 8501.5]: 1.6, 15.2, 16.1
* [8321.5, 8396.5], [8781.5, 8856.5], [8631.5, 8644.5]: 0.3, 15.3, 16.3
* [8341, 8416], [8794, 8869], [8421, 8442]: 0.6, 15.4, 16.1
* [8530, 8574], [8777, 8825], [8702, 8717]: -0.5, 14.1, 16.1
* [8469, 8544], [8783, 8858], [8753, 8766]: 0.4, 14.3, 16.3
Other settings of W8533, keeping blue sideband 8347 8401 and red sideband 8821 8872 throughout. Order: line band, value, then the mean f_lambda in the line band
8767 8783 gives -0.02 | 16.2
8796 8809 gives 0.04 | 15.5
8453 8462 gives 0.02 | 15.3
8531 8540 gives 0.15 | 13.6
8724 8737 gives -0.04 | 16.5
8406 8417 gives 0.01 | 15.3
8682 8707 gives 0.04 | 15.2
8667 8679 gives 0.09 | 14.5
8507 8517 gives 0.09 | 14.3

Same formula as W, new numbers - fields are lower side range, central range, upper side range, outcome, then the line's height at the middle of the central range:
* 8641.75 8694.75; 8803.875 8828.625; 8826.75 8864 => 0.2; 16.1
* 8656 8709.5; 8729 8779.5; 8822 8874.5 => -1.9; 15.2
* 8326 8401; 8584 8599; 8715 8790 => 1.2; 15.8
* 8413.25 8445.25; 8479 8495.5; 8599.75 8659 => 0.4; 15.1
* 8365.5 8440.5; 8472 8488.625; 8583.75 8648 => 0.4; 15.2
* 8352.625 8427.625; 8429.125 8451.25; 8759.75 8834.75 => 0.7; 15.4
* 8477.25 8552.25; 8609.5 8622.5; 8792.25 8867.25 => -0.7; 14.7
